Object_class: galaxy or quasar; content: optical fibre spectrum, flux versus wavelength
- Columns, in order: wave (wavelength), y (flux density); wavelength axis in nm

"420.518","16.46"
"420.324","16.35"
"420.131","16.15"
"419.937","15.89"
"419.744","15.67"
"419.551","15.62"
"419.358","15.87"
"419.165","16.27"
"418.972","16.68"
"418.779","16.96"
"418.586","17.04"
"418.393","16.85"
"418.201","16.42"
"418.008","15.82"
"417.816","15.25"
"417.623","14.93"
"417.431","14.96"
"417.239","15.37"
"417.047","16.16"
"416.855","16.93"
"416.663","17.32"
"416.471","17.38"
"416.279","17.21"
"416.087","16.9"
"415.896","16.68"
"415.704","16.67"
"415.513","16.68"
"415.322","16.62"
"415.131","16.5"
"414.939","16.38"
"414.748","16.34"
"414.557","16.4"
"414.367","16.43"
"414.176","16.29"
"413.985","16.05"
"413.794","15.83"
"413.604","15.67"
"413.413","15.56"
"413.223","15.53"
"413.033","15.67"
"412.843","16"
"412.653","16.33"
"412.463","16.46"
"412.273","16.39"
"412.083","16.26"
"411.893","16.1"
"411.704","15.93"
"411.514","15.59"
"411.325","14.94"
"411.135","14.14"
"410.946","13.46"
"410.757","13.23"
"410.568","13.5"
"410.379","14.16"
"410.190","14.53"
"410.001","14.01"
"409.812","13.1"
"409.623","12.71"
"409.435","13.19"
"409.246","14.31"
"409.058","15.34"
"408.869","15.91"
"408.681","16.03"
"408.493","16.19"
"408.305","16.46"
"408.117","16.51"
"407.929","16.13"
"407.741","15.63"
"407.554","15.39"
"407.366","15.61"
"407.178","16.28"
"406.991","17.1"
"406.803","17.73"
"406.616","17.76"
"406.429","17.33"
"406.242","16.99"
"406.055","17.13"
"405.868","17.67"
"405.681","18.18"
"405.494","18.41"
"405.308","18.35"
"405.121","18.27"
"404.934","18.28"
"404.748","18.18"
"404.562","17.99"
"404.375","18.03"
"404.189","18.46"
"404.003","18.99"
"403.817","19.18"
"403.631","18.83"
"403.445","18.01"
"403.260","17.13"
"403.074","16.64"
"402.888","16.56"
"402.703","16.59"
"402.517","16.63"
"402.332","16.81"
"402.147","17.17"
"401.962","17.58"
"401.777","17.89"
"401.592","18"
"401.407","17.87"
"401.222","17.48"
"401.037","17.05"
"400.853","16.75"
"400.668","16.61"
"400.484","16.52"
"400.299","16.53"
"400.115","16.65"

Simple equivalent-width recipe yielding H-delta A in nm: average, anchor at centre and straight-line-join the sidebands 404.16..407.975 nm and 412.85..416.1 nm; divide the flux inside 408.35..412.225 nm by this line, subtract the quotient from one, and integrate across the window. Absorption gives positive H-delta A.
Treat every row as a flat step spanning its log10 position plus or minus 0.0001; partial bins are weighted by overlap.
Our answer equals 0.489 nm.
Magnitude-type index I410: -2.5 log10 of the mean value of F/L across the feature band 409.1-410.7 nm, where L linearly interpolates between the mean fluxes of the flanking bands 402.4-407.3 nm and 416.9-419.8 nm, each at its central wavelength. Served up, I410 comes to 0.24 mag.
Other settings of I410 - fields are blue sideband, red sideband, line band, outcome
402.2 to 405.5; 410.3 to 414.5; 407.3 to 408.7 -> 0.04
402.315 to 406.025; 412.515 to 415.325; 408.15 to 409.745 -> 0.13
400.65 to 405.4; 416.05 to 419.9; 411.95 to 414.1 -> 0.05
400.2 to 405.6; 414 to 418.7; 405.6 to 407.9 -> 0.03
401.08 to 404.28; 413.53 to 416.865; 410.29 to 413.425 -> 0.11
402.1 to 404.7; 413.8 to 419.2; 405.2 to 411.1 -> 0.10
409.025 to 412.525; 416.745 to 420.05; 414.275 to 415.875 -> -0.08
